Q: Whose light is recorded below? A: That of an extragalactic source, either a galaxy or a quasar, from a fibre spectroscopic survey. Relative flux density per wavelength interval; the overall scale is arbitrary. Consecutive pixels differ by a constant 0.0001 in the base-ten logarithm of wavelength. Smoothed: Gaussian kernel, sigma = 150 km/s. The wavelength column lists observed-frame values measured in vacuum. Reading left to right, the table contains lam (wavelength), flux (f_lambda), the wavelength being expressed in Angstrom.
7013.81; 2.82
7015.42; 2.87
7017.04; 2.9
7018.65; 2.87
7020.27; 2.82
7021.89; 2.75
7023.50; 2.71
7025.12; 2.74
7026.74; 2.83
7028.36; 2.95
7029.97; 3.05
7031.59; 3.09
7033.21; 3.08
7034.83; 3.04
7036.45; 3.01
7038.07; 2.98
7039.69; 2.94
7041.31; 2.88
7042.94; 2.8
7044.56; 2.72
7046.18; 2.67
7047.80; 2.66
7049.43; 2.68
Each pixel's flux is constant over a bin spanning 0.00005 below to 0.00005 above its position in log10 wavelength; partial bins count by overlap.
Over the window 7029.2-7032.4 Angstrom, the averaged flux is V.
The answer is 3.07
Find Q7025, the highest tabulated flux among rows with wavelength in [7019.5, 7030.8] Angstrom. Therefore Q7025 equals 3.05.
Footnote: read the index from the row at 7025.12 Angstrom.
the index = 2.74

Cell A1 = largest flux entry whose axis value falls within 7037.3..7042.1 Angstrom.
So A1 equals 2.98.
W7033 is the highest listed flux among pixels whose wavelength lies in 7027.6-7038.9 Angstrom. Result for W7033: 3.09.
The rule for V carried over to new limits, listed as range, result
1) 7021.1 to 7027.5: 2.76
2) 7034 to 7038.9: 3.01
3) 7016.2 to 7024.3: 2.81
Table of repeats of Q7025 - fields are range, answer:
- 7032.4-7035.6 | 3.08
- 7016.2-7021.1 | 2.9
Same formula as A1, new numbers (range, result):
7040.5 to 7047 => 2.88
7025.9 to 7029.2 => 2.95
